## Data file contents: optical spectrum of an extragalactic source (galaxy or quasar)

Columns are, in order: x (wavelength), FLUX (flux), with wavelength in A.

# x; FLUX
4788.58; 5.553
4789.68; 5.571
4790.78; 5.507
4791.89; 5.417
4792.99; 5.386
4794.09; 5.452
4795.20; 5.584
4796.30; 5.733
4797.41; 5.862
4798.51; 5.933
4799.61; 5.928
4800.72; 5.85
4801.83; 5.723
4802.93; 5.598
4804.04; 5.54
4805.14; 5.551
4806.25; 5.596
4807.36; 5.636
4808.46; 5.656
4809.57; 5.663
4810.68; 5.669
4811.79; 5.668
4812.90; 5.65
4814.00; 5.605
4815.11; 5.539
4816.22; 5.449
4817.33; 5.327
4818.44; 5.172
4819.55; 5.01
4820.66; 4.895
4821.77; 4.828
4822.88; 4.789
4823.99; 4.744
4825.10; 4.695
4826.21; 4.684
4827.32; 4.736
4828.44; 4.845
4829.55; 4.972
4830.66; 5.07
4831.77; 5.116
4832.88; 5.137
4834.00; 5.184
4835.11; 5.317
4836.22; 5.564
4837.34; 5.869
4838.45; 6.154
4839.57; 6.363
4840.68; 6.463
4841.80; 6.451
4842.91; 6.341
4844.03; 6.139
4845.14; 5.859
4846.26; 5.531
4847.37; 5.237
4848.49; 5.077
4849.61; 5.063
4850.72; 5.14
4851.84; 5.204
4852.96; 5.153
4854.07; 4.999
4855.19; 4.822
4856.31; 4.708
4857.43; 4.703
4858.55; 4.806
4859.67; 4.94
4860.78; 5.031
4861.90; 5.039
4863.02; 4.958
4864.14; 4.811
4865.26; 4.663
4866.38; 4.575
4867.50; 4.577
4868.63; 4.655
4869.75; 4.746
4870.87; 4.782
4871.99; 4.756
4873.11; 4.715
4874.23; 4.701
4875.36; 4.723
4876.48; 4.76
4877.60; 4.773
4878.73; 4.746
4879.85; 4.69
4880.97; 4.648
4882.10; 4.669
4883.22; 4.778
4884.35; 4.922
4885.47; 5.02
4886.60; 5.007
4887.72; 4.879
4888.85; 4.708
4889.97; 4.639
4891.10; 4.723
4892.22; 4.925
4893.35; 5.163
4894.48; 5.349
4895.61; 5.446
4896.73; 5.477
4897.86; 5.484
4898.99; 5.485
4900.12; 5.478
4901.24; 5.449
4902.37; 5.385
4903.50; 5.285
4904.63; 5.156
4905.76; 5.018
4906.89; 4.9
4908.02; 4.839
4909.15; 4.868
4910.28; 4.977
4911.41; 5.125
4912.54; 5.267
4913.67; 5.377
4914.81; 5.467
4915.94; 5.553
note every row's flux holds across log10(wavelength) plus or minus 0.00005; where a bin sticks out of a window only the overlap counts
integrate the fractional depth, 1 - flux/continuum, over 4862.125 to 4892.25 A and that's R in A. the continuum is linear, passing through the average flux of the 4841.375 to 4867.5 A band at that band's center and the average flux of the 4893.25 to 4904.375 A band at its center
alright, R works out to 3.00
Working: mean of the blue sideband 5.17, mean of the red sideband 5.4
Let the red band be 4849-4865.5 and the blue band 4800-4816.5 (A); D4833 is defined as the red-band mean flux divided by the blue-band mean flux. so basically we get 0.88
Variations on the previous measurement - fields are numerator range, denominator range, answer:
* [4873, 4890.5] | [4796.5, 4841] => 0.88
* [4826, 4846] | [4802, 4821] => 1.02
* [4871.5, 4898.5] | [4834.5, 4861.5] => 0.90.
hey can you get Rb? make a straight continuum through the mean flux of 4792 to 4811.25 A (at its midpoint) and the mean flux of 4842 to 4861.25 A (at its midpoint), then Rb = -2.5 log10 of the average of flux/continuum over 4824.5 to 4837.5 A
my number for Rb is 0.071 mag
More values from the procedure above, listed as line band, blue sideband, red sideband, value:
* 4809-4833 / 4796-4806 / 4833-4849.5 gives 0.12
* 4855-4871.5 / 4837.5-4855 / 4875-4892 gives 0.10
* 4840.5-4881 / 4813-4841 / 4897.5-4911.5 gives 0.04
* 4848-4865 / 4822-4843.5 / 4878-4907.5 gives 0.06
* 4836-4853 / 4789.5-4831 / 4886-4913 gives -0.09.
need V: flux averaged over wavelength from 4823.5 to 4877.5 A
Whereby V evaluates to 5.13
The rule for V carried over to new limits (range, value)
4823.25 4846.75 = 5.48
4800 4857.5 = 5.39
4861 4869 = 4.76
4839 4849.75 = 5.88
